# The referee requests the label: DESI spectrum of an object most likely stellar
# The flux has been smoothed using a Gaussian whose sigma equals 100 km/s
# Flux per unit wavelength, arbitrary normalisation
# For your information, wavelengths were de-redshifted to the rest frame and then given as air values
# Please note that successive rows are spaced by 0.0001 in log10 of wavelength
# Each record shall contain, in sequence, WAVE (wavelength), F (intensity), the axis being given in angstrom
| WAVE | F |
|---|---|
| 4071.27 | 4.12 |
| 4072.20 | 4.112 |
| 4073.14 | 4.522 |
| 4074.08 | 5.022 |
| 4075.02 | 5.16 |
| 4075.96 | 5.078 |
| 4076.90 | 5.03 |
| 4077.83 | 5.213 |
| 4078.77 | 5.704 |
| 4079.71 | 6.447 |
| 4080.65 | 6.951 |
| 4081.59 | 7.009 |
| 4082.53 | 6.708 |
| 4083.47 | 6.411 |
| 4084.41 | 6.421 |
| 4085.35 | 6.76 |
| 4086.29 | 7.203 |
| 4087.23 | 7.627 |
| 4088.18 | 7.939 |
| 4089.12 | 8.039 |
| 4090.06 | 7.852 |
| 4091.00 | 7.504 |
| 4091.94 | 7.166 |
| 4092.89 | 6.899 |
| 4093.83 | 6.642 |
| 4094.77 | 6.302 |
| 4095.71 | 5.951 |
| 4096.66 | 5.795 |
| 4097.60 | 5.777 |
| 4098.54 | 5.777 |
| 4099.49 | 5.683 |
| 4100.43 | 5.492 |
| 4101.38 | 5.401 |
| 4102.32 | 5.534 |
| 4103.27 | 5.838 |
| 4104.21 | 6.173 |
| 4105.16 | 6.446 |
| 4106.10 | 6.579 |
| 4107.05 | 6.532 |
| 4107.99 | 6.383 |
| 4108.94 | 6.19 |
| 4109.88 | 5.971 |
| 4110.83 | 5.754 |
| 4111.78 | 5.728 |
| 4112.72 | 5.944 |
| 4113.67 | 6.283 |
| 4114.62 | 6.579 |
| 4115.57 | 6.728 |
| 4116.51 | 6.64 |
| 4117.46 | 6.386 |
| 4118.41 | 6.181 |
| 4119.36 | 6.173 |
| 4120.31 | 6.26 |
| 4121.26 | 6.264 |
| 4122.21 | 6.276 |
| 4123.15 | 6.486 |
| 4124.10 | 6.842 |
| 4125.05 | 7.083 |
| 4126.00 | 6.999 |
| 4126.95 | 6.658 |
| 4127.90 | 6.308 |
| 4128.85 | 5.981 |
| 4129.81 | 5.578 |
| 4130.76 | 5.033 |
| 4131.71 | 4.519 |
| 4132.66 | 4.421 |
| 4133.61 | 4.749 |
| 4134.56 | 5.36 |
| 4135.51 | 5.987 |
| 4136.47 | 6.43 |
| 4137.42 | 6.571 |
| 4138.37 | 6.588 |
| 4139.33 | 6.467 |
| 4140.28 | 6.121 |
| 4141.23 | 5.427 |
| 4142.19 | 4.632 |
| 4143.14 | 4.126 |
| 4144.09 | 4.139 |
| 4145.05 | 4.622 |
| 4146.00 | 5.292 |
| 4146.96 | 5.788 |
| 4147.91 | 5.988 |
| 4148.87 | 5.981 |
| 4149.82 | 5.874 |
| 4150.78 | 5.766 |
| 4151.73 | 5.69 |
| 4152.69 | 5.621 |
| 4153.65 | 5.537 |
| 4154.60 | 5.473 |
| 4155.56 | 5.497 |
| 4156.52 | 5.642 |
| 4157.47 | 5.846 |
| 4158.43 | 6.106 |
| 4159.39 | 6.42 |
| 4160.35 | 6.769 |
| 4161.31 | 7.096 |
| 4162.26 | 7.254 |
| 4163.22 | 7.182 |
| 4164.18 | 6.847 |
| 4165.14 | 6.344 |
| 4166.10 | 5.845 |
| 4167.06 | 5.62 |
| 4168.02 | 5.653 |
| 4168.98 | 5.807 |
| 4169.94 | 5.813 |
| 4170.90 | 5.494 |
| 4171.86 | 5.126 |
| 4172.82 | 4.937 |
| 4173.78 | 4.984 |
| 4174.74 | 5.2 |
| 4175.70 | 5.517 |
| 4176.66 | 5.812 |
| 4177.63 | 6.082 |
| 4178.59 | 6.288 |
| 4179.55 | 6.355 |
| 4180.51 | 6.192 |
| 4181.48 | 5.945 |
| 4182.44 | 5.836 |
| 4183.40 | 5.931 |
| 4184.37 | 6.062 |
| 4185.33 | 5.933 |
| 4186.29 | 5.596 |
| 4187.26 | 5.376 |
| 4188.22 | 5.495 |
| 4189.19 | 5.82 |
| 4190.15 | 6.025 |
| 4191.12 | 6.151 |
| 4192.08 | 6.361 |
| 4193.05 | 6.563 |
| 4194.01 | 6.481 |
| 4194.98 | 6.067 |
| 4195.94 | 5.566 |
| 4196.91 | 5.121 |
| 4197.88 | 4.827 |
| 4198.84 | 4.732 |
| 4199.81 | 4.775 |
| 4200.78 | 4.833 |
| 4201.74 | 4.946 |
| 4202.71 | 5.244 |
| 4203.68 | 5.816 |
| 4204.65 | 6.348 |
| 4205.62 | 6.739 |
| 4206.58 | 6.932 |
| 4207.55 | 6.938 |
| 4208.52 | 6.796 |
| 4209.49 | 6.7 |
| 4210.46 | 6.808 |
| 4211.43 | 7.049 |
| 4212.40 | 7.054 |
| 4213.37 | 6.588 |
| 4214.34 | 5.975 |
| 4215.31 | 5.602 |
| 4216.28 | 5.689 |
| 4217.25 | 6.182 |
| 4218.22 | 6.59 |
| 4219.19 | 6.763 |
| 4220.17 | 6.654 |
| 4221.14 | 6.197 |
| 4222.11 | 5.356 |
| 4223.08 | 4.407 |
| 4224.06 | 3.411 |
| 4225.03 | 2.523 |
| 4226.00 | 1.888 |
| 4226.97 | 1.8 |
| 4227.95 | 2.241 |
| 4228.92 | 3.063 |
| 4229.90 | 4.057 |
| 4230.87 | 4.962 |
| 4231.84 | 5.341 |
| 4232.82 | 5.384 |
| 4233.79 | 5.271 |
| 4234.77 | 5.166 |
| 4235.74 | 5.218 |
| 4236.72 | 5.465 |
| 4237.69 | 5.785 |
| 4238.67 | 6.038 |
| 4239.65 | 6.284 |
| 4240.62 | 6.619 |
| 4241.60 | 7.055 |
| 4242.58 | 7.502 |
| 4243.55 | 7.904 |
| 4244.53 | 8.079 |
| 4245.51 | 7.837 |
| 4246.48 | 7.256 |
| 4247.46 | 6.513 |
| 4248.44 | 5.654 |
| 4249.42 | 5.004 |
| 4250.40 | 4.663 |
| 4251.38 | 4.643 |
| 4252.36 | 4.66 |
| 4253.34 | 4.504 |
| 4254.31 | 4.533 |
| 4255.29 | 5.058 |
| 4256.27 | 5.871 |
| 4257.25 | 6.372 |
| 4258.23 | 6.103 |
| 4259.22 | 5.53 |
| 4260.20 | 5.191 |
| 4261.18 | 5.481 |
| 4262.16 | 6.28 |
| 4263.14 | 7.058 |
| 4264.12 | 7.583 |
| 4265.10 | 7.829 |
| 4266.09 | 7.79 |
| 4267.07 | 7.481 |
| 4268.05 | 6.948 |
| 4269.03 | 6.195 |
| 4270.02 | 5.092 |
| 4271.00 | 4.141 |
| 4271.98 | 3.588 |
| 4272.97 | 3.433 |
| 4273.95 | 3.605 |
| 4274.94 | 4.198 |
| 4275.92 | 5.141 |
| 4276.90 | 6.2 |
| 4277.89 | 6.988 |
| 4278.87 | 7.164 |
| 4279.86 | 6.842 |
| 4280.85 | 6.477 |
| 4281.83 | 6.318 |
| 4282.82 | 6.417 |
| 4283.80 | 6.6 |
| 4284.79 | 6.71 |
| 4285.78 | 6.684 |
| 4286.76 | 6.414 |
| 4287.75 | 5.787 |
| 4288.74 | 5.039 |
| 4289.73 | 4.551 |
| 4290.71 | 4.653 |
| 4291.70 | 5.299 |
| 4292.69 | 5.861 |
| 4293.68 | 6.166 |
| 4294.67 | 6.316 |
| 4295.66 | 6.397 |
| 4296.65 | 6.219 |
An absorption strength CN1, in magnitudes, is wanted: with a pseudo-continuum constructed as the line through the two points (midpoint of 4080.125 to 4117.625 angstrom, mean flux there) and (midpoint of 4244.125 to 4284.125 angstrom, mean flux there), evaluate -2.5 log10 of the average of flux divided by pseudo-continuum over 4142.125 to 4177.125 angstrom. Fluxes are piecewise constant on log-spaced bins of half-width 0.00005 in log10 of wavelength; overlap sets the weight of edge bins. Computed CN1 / 0.10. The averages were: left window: 6.47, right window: 5.9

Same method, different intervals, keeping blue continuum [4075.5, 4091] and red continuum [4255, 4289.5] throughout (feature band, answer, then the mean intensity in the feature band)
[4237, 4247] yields -0.15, 7.01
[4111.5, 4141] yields 0.07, 6.11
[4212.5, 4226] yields 0.14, 5.45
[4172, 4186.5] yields 0.10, 5.77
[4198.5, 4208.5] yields 0.08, 5.79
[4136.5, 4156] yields 0.16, 5.58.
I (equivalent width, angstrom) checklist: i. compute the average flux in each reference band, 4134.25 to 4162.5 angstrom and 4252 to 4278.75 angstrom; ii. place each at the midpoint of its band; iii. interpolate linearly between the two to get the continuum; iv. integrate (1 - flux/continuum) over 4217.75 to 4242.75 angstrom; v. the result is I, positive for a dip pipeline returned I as 3.11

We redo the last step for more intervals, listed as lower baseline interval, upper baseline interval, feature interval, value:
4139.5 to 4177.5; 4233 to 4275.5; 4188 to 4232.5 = 2.57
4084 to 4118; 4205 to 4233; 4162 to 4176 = 0.01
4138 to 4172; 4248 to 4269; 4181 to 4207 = 0.46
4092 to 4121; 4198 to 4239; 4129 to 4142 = 0.70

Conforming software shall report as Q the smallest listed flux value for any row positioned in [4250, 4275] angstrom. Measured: 3.433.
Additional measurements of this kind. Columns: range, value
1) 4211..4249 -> 1.8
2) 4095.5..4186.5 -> 4.126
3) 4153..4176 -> 4.937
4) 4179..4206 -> 4.732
